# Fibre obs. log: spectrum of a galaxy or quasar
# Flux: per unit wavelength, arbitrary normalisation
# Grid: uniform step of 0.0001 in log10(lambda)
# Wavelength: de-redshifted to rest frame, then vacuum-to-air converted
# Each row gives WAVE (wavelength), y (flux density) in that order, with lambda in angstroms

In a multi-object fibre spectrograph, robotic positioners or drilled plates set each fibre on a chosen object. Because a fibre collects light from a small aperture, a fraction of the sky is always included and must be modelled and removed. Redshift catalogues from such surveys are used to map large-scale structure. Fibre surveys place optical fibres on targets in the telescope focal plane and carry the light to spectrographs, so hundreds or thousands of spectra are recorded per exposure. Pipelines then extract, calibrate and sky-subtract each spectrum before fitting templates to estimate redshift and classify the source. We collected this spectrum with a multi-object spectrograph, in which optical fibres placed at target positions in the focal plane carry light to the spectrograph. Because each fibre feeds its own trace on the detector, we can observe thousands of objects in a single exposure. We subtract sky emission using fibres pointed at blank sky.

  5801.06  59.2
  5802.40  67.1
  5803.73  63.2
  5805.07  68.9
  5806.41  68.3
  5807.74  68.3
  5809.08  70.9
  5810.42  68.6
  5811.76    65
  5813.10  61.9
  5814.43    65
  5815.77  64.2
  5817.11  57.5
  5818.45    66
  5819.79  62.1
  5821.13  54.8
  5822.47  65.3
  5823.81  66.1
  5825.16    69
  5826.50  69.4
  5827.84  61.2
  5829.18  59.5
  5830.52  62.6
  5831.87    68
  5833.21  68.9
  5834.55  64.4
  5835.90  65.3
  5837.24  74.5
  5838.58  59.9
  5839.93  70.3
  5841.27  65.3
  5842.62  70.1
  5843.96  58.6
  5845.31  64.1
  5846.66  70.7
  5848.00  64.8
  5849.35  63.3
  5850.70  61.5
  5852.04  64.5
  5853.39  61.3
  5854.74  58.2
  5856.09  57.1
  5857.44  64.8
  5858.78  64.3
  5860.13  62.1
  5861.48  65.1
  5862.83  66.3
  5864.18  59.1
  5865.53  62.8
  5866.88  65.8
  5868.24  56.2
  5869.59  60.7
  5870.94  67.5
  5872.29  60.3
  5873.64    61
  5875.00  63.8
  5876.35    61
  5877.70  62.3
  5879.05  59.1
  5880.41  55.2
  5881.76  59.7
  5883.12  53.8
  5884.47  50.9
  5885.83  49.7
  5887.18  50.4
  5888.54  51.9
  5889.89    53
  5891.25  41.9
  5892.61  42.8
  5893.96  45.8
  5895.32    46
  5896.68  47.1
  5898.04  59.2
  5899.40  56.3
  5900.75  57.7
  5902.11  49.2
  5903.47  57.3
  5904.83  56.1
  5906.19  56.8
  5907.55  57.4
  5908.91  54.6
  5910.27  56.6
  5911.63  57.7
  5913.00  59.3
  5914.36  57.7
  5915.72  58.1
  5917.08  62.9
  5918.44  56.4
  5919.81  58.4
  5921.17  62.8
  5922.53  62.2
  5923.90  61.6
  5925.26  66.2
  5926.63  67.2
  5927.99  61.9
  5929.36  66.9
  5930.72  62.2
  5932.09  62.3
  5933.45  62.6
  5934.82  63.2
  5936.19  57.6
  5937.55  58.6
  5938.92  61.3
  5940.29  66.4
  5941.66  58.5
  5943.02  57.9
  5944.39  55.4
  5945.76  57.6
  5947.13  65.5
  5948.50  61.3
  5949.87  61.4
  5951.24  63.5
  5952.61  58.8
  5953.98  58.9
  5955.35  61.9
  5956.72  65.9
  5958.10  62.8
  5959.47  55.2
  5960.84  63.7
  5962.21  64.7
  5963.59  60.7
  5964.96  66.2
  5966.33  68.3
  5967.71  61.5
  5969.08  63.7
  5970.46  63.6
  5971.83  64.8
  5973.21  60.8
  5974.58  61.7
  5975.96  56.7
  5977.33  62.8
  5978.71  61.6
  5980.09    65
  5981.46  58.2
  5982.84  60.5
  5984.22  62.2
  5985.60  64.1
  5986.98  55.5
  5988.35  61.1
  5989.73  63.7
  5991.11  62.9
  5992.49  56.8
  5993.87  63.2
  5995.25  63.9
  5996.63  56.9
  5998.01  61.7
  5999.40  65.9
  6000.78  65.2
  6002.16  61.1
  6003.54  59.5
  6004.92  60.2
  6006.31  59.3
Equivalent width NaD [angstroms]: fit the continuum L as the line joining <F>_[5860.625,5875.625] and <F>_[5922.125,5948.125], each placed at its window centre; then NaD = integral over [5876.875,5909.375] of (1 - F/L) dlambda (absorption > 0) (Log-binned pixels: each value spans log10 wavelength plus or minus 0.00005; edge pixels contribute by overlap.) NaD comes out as 4.8 angstroms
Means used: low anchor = 62.6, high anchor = 61.8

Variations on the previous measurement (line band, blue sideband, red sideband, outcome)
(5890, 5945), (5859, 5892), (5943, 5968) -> 2.2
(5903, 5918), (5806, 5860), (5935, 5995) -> 1.2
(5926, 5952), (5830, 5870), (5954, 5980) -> 0.5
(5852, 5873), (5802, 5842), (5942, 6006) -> 0.7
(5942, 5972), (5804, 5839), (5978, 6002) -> 0.2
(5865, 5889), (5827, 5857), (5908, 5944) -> 1.7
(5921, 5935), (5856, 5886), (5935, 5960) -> -0.7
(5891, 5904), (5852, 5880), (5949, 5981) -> 2.4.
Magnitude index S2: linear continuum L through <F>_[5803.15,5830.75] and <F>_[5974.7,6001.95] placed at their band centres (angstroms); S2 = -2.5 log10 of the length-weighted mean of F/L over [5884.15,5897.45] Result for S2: 0.30 mag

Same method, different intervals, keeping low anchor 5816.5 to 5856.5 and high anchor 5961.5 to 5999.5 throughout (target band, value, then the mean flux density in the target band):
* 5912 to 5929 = 0.03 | 61.2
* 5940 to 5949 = 0.04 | 60.1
